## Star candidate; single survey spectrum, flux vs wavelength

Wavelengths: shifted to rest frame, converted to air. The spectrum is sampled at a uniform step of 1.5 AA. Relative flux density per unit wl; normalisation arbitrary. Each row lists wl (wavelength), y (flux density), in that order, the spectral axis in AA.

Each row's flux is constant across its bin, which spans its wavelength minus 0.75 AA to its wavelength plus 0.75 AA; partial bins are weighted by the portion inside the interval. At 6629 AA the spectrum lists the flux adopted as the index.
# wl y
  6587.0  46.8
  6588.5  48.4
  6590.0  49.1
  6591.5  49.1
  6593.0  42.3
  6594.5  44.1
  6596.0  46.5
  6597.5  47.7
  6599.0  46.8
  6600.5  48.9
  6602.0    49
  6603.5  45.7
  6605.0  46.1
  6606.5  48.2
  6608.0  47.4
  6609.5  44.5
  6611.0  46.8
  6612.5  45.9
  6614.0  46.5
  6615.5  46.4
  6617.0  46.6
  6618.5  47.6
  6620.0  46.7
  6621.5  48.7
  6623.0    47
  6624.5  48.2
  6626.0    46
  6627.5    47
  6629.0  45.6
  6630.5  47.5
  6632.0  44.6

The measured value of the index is 45.6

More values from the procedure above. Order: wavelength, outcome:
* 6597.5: 47.7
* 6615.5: 46.4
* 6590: 49.1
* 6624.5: 48.2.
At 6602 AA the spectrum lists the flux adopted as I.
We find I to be 49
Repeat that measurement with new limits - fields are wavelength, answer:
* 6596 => 46.5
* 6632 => 44.6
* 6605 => 46.1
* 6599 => 46.8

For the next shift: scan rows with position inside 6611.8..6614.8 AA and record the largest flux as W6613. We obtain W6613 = 46.5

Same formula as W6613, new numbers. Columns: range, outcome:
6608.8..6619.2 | 47.6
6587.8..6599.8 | 49.1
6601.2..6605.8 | 49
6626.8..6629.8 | 47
